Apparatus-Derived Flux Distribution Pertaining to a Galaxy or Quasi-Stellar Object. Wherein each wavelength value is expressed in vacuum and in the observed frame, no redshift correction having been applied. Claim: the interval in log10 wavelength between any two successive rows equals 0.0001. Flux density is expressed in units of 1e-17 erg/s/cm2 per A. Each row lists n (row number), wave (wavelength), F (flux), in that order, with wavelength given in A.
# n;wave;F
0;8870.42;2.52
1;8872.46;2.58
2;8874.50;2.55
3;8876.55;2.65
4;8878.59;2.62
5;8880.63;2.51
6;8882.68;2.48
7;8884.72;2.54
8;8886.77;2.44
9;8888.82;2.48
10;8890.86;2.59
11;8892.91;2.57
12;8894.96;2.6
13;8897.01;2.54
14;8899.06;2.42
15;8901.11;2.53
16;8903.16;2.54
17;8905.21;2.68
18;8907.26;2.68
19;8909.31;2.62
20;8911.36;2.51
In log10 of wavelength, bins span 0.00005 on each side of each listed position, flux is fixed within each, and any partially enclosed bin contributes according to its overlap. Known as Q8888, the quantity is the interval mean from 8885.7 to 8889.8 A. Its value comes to 2.46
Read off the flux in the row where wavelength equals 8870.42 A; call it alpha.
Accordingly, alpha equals 2.52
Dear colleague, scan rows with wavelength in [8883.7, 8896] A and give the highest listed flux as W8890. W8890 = 2.6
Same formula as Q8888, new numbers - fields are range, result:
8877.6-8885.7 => 2.54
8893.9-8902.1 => 2.52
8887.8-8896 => 2.56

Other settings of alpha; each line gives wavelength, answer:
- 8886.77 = 2.44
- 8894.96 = 2.6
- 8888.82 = 2.48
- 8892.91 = 2.57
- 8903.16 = 2.54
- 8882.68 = 2.48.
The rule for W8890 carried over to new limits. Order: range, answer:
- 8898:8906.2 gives 2.68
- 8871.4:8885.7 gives 2.65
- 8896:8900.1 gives 2.54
